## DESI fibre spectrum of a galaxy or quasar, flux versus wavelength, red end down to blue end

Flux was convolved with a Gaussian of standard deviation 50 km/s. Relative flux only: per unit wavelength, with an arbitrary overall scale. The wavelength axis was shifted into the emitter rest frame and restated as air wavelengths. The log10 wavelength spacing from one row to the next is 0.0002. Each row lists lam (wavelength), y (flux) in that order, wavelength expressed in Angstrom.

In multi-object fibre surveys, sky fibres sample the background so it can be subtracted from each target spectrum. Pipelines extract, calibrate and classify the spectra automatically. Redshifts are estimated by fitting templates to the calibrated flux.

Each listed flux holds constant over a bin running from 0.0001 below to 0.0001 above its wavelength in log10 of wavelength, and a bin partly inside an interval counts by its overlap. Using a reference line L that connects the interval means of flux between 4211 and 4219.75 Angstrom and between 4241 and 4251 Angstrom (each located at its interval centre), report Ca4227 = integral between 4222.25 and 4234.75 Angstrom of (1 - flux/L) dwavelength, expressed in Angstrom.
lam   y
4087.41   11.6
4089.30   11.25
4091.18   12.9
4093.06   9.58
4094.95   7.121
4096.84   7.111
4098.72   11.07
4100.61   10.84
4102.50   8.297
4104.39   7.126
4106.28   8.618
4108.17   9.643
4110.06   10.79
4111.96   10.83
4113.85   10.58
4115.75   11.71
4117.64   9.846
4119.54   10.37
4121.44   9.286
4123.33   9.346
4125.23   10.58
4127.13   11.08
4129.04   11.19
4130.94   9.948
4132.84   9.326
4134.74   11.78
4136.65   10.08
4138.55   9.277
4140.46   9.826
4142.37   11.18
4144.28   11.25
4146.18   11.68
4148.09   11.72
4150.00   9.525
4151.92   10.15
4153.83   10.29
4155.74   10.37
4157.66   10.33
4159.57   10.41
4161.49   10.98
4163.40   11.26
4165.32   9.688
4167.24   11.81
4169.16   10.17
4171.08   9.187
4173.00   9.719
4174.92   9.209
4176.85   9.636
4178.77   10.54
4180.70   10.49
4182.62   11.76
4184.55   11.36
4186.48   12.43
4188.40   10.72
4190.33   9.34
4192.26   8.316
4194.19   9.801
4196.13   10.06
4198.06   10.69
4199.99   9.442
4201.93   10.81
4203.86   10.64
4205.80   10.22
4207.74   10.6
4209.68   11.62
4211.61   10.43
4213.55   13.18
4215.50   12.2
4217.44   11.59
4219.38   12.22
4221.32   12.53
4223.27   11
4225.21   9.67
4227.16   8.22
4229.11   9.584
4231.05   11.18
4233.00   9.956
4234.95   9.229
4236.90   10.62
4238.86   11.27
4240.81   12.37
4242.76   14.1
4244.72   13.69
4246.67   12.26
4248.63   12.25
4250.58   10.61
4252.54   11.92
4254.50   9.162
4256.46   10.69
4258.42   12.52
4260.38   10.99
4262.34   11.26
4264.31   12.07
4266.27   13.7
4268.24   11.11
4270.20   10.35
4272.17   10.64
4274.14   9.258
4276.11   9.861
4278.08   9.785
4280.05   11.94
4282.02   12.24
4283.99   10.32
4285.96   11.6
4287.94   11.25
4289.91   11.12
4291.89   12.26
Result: 2.4 Angstrom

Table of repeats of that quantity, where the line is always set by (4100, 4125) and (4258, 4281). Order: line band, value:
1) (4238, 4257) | -1.7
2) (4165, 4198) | 0.3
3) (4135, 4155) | -0.9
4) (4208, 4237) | -0.5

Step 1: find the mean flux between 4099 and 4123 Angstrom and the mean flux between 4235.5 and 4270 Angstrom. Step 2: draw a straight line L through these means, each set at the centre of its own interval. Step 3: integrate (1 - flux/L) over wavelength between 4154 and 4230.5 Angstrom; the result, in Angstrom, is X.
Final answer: 2.49 Angstrom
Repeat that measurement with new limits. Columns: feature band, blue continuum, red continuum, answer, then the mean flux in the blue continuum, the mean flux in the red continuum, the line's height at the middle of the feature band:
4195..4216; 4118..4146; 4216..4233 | -0.4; 10.4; 10.7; 10.7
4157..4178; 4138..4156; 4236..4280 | 1.0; 10.6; 11.4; 10.7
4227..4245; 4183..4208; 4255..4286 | -0.5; 10.4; 11.1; 10.8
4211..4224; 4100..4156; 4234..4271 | -0.8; 10.2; 11.6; 11.2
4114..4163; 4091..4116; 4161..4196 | -2.7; 9.58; 10.3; 9.93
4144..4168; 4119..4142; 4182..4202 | -1.0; 10.2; 10.4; 10.3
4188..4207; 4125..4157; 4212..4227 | 2.1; 10.5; 11.5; 11.2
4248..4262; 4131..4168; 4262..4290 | -0.2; 10.6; 11.1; 11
